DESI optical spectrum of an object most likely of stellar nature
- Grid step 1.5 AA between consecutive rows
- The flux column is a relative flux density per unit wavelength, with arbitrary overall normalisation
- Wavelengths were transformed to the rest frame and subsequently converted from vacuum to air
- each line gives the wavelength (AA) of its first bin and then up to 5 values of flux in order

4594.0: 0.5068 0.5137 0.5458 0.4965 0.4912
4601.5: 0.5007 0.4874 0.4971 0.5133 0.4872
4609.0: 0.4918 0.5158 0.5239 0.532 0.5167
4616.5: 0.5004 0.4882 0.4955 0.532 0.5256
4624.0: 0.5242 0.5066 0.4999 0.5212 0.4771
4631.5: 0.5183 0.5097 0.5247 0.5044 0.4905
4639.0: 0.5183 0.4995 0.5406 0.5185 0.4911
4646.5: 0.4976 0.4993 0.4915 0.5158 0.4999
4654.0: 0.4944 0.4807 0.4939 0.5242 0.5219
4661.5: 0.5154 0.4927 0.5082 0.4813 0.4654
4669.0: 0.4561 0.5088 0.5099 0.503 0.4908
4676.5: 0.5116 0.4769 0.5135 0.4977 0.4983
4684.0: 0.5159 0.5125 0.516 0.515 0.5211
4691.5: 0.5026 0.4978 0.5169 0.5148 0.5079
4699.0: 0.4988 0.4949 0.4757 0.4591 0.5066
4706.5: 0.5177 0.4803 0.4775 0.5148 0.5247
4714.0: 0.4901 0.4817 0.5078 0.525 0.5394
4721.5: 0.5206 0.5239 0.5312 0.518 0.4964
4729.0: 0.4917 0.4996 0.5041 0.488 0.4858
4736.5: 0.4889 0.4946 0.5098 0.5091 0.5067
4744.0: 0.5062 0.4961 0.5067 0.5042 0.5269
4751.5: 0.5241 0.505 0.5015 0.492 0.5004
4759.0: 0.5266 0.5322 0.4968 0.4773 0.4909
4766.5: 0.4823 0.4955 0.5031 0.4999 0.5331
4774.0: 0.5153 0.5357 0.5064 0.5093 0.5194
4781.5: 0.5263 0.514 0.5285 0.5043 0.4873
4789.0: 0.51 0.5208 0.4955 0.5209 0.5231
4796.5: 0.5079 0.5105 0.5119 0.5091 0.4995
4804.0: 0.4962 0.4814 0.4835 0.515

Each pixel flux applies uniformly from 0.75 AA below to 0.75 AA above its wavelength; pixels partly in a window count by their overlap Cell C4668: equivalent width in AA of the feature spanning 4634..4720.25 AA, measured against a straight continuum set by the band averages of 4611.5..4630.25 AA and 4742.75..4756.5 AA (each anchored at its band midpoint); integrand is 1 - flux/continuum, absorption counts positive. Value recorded 1.3 AA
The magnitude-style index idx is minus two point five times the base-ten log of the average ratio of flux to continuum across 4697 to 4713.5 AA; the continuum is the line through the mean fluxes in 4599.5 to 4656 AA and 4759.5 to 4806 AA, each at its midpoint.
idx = 0.02 mag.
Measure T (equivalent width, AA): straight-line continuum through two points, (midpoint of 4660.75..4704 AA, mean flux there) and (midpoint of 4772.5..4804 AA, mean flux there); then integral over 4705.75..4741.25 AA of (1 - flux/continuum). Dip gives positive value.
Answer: 0.0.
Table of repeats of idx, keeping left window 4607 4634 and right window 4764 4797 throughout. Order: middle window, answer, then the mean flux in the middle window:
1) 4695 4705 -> 0.04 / 0.494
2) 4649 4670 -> 0.03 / 0.496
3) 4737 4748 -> 0.01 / 0.504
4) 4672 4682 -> 0.02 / 0.5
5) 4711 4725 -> -0.01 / 0.516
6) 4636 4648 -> 0.01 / 0.507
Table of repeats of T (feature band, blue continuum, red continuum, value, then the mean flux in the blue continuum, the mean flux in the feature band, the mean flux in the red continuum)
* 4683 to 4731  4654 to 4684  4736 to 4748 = -0.6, 0.498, 0.506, 0.503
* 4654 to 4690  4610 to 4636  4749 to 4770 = 0.6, 0.512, 0.501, 0.504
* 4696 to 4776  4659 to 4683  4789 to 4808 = -0.4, 0.497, 0.504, 0.505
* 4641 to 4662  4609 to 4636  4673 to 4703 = 0.1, 0.512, 0.506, 0.504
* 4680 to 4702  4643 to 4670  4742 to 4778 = -0.3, 0.497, 0.507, 0.507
